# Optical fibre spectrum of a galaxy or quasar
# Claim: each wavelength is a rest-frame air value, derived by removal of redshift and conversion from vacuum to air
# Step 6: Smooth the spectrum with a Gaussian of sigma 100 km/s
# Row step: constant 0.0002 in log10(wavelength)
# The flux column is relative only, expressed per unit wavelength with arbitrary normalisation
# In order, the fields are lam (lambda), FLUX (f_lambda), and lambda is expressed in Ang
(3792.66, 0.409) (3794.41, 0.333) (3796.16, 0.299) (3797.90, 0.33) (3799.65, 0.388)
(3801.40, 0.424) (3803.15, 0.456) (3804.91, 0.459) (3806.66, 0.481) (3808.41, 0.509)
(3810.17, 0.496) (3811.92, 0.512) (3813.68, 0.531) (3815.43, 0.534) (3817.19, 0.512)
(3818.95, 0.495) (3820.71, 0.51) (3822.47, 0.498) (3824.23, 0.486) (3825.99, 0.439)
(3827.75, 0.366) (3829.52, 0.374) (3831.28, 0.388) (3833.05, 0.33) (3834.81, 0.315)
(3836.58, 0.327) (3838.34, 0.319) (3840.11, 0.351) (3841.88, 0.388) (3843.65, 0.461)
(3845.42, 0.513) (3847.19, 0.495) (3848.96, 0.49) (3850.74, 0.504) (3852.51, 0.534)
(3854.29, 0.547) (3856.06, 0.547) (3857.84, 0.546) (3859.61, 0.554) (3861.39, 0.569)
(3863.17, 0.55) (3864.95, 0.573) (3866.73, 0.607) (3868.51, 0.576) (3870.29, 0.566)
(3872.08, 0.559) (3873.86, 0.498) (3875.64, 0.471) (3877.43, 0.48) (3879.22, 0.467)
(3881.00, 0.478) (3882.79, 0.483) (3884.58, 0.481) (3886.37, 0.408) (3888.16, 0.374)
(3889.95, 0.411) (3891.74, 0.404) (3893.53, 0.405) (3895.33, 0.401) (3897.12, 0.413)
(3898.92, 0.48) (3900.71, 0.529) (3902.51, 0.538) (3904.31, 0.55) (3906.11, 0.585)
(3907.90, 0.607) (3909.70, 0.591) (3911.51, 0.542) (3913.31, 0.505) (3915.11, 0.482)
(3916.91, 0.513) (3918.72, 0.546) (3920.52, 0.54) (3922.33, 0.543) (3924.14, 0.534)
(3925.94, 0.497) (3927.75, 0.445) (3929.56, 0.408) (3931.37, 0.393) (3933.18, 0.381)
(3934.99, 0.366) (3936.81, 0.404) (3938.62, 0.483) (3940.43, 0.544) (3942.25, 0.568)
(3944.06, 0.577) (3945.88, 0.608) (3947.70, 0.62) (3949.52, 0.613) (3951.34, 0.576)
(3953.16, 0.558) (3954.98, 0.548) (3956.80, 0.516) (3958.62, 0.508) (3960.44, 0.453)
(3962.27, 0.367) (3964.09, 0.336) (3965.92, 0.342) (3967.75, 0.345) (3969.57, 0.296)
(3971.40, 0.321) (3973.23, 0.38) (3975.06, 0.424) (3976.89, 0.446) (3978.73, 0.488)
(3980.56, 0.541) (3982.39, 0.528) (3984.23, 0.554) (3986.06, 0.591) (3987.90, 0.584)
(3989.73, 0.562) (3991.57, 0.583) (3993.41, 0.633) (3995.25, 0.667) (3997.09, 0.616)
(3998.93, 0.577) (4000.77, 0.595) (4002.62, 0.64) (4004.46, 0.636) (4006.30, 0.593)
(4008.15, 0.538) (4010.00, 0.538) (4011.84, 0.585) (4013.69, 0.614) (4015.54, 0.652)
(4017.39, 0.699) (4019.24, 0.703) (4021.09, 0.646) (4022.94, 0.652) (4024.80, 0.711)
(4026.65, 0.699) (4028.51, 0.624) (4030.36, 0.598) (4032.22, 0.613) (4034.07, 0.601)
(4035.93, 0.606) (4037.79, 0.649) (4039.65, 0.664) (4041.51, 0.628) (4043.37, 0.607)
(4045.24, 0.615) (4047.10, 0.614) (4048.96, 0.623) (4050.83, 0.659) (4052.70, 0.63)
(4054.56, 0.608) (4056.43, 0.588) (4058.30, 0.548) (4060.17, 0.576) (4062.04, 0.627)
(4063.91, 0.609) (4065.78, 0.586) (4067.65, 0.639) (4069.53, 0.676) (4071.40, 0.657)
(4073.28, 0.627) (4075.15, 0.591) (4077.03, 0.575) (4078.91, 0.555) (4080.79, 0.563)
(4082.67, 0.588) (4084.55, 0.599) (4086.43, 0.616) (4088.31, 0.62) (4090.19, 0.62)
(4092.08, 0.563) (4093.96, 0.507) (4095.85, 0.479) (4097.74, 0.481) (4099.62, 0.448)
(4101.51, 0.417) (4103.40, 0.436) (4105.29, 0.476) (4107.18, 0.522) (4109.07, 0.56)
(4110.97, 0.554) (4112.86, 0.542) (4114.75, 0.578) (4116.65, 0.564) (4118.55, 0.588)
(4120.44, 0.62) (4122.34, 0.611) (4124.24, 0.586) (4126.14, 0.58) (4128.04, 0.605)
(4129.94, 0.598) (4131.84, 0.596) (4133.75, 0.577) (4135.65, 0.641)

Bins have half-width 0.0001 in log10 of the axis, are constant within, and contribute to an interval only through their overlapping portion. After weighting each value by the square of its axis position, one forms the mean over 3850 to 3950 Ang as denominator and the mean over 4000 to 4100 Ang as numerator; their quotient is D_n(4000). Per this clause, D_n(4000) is 1.3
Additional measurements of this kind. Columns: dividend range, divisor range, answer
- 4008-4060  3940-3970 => 1.32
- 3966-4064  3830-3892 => 1.33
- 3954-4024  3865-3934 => 1.14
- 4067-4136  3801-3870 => 1.36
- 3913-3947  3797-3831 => 1.13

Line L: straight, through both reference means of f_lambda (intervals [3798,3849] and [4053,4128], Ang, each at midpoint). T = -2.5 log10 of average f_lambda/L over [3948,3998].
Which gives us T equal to 0.03 mag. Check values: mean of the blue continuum 0.44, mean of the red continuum 0.57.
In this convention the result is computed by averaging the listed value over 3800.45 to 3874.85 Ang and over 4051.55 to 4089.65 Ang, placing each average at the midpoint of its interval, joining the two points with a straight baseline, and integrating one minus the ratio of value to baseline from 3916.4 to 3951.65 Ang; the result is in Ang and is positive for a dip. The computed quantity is 1.7 Ang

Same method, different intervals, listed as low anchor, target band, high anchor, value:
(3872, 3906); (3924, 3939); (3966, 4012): 1.9 Ang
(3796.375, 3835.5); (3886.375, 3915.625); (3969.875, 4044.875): 1.3 Ang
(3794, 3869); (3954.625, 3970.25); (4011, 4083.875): 4.2 Ang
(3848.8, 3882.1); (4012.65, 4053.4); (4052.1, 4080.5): -3.3 Ang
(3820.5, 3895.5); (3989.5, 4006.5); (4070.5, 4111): -3.2 Ang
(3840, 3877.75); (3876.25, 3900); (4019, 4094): 4.3 Ang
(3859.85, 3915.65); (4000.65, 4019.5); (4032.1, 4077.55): -0.9 Ang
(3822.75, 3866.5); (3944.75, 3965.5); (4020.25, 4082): 1.1 Ang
